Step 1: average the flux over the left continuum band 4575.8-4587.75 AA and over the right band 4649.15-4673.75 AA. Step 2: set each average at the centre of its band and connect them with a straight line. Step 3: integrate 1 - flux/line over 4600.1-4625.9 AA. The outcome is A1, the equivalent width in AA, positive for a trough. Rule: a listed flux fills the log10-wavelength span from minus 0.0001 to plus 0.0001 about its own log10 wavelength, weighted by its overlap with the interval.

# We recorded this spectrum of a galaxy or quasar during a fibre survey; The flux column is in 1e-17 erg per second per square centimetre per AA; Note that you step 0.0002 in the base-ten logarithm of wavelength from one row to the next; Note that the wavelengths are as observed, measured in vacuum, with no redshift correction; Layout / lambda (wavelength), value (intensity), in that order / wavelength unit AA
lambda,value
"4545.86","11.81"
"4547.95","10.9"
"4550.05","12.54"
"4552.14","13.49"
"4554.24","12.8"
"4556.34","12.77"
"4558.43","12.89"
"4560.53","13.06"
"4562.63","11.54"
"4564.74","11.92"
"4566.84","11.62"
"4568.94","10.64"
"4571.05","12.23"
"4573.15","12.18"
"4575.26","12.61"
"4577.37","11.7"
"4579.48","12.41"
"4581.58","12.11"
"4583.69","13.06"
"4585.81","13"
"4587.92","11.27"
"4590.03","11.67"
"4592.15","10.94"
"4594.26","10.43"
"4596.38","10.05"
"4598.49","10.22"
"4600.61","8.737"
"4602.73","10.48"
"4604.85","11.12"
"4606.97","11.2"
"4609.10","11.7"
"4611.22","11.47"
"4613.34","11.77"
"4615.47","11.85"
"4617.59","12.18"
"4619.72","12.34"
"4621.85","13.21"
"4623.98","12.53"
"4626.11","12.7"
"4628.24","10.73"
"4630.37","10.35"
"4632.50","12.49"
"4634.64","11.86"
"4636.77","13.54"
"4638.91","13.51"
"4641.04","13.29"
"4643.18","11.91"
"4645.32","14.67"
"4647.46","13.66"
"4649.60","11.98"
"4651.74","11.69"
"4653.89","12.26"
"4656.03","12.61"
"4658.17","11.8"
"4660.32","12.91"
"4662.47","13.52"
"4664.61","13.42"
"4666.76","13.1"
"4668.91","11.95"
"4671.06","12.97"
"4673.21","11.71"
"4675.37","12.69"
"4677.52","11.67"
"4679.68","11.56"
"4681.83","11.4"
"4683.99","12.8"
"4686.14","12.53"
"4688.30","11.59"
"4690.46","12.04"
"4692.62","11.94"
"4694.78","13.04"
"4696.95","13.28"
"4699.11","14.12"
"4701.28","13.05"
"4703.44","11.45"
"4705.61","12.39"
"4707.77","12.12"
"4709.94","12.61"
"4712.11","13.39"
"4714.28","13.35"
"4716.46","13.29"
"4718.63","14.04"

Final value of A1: 1.63 AA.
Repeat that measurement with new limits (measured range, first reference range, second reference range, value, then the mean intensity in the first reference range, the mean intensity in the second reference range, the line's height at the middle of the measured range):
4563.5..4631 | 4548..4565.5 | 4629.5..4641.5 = 5.1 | 12.5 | 12.5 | 12.5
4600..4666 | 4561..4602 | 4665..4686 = -1.6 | 11.5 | 12.3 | 11.9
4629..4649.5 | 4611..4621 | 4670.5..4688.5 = -1.2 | 12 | 12.1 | 12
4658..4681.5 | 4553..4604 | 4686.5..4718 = -0.1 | 11.7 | 12.7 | 12.4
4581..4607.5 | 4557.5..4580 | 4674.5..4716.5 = 2.3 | 12.1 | 12.5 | 12.1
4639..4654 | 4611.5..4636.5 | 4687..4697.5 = -0.9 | 12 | 12.3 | 12.1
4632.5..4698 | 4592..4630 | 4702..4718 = -2.7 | 11.3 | 12.7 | 12.1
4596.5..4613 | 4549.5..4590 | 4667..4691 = 2.1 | 12.3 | 12.1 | 12.2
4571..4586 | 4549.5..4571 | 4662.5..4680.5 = -0.1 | 12.3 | 12.5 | 12.3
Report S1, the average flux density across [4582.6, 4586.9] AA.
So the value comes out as 13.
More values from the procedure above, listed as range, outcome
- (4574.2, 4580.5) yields 12.2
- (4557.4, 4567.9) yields 12.2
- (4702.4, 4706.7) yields 11.9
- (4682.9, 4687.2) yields 12.7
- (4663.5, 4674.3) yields 12.6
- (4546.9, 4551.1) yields 11.7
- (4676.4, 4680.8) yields 11.6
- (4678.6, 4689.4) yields 12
